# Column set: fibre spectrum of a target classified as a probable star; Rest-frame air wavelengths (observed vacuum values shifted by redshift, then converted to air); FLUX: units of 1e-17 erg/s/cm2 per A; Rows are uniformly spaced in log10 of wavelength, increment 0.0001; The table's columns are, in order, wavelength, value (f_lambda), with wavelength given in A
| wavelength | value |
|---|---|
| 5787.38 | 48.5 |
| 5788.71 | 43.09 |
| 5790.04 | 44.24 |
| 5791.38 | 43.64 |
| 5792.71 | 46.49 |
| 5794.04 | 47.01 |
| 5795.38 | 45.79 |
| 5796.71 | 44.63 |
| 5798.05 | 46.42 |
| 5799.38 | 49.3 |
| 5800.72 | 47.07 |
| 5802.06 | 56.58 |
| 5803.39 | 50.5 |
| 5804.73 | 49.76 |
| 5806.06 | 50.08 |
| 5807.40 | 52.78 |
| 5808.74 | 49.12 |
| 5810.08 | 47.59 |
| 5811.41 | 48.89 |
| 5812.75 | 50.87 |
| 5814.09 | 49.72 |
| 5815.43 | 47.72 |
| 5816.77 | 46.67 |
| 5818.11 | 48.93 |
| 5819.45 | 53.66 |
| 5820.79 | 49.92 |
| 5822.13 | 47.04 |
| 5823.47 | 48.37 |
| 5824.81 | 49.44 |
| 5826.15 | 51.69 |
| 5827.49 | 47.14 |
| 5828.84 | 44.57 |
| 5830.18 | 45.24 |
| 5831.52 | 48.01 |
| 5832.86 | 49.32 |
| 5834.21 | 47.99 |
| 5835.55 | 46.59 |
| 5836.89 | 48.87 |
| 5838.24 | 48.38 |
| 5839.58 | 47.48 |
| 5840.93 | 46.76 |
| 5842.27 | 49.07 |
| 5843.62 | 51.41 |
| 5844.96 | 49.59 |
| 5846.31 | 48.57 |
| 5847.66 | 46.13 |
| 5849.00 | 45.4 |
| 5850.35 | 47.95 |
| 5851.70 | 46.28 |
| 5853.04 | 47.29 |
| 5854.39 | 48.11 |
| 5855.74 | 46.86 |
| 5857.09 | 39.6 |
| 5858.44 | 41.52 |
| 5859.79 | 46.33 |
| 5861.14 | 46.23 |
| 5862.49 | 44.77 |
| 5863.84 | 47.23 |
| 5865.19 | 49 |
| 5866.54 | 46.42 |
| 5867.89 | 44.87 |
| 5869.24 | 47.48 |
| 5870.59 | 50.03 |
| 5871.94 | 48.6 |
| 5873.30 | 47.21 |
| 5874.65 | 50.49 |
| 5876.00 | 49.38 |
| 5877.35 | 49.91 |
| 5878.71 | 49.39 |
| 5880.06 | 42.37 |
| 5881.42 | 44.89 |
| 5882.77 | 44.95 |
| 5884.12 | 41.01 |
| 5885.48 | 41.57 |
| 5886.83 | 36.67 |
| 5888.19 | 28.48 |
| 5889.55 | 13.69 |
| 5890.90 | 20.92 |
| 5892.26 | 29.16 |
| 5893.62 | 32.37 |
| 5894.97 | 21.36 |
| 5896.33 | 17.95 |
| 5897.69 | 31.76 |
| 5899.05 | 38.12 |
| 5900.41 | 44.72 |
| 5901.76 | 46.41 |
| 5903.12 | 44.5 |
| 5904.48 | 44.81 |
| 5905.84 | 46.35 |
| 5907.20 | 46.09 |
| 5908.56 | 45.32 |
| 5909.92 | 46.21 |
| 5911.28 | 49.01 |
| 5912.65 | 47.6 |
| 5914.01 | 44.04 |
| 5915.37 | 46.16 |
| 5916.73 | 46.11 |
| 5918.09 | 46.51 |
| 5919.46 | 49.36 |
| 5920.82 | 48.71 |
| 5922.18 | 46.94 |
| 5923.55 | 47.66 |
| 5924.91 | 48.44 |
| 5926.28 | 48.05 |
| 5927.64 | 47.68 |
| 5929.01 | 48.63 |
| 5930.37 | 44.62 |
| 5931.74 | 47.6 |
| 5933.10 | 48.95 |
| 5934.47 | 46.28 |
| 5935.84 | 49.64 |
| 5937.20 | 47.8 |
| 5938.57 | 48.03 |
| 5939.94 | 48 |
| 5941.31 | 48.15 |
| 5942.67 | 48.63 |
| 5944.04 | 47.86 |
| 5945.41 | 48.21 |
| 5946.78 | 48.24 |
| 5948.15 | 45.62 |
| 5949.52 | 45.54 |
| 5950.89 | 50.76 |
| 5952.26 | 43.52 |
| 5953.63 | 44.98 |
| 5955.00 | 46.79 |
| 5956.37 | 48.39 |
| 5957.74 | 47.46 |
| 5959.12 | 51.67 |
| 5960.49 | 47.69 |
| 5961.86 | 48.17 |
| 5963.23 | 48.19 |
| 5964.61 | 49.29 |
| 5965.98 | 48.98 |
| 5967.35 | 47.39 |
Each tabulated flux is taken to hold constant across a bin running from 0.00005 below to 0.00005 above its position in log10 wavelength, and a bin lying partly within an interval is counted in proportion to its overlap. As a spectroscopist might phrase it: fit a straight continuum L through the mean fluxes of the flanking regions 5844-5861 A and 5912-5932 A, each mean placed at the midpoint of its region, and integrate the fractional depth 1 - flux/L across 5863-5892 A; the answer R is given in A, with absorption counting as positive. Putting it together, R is 2.58 A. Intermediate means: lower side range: 46.2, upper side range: 47.2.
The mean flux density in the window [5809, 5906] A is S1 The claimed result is 44.4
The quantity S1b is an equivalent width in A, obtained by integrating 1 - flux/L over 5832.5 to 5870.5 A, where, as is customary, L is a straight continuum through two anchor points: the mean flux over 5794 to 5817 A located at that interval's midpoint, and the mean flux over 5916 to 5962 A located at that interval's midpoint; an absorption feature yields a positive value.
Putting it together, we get 1.2 A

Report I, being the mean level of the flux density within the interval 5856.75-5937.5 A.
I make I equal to 43.3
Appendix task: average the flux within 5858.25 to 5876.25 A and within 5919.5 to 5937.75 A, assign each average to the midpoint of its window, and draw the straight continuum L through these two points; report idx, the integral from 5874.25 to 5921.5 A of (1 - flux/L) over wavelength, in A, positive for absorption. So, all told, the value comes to 6.8 A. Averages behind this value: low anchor 47.2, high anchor 47.8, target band 40.7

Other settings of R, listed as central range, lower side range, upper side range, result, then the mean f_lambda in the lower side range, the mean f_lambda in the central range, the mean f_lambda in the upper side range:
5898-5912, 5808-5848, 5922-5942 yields 0.9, 48.5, 44.8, 47.8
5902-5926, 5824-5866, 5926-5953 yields 0.4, 47.2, 46.7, 47.6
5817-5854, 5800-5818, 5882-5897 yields -4.3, 49.8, 48.2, 29.9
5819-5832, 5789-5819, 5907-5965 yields -0.1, 48.3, 48.4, 47.5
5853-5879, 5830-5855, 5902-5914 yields 0.1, 47.9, 47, 46.1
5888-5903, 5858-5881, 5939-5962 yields 5.4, 47.2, 30.1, 47.6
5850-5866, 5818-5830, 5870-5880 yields 1.0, 48.8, 45.9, 48.9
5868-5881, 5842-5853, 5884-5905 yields -2.9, 48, 48.1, 33.1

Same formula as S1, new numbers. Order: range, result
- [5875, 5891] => 39.5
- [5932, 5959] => 47.6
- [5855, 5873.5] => 46.1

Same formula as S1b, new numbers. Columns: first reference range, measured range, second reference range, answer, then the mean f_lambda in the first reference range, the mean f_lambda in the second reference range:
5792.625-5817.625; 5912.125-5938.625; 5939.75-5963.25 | 0.2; 48.8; 47.7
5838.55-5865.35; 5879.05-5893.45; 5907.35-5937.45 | 3.8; 46.8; 47.3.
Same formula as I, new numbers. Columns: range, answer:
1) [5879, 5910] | 36.9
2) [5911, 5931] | 47.3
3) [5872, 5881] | 48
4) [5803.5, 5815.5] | 49.7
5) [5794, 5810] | 49.1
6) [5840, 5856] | 47.8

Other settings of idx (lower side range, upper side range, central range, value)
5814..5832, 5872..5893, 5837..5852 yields -0.9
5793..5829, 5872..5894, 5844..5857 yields -1.0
